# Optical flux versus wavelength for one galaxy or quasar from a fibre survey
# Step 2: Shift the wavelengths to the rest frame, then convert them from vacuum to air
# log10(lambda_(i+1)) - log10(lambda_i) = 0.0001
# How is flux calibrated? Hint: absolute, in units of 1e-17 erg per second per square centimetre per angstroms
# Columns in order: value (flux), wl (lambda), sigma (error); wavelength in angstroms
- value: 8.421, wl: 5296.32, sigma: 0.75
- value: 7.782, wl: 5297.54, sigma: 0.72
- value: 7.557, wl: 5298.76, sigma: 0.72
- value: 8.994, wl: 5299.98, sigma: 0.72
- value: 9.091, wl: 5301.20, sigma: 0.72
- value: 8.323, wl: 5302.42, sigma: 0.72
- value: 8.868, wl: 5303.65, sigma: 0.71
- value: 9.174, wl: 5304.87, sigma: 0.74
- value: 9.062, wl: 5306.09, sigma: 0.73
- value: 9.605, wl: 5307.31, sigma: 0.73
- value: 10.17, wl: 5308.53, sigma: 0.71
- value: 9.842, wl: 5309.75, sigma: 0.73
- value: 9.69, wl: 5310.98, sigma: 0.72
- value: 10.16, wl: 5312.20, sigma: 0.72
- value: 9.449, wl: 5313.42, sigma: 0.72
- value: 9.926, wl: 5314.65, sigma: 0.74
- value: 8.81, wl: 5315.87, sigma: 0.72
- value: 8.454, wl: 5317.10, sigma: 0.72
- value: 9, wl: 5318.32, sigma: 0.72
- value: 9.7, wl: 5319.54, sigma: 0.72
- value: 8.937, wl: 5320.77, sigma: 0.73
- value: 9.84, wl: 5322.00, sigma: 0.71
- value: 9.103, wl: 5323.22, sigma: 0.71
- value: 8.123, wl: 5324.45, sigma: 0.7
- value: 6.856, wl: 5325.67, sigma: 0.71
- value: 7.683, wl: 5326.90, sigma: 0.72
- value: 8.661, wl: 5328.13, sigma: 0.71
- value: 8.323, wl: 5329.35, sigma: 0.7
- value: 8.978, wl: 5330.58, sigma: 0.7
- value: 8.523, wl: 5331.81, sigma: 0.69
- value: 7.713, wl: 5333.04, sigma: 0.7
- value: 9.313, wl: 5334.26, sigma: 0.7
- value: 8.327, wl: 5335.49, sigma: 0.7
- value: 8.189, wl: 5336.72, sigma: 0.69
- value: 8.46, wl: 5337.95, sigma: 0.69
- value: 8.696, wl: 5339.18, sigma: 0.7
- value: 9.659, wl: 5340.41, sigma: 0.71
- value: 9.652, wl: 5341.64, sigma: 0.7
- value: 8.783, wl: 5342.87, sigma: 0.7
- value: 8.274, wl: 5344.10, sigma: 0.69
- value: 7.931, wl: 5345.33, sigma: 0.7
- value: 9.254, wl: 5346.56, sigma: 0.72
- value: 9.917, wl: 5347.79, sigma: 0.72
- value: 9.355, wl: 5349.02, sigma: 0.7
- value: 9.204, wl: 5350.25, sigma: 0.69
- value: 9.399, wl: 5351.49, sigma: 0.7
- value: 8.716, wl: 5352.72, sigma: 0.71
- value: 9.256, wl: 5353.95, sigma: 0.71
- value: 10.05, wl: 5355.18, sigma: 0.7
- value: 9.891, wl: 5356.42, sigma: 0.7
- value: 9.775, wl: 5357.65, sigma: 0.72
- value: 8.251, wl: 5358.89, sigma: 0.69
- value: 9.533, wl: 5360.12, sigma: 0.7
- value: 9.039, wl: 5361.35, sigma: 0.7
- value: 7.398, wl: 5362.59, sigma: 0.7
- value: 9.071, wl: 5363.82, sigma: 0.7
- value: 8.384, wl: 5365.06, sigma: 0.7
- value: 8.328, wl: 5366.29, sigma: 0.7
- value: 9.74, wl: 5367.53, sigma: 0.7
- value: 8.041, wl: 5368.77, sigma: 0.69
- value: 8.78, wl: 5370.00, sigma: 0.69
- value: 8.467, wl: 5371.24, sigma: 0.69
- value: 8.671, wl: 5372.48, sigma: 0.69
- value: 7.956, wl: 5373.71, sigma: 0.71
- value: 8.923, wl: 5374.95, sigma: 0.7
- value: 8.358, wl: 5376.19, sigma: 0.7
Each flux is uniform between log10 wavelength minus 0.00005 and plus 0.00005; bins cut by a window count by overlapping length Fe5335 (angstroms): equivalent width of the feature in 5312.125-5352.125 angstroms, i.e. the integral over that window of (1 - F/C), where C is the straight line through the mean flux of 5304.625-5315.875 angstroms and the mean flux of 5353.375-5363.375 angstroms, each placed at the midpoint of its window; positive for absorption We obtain 2.4 angstroms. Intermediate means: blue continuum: 9.65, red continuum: 9.15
